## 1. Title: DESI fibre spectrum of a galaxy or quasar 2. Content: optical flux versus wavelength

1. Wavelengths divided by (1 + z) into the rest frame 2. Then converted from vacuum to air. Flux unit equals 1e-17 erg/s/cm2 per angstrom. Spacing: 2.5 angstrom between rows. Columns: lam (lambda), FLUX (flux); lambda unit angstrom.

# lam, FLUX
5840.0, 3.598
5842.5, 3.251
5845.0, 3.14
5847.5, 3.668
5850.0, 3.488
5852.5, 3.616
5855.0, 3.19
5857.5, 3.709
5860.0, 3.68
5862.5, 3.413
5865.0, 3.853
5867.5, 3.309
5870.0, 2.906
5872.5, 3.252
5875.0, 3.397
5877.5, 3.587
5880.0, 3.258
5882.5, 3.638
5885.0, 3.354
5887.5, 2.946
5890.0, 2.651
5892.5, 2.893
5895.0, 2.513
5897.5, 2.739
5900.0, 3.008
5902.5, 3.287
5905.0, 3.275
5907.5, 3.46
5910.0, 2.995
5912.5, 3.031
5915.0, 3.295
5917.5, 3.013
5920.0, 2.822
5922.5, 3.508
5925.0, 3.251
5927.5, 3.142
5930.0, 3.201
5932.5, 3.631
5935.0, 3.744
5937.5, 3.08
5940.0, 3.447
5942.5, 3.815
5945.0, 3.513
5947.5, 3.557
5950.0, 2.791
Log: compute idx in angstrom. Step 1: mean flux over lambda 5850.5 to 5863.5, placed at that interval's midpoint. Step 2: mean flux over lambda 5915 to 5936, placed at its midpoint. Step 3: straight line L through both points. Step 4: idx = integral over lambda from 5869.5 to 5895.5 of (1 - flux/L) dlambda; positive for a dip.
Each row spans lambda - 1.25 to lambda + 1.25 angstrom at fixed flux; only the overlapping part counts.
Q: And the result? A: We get 2.1 angstrom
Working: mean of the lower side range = 3.52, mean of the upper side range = 3.28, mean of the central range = 3.15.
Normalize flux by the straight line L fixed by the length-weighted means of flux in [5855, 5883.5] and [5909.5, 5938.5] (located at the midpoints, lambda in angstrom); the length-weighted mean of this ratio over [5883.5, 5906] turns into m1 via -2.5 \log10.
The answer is 0.13 mag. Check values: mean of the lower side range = 3.44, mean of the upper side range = 3.23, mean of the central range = 2.97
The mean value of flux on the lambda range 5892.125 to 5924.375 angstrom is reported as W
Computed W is 3.07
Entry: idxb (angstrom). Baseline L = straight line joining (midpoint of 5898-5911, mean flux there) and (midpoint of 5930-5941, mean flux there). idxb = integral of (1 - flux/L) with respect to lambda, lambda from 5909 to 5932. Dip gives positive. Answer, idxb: 1.1 angstrom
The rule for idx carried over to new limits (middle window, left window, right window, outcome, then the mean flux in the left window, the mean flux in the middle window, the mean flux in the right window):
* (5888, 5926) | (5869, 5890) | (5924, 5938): 3.1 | 3.26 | 3.05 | 3.36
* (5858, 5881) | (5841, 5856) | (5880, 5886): 0.1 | 3.4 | 3.42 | 3.45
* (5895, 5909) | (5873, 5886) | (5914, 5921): 0.5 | 3.44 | 3.09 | 3.04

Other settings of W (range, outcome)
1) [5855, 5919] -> 3.22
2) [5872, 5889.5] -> 3.32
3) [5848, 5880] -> 3.45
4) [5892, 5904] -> 2.9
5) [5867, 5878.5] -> 3.28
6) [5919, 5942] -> 3.34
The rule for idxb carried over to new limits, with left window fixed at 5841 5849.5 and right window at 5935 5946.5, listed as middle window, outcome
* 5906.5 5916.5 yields 0.8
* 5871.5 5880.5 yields 0.1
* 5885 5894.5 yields 1.5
